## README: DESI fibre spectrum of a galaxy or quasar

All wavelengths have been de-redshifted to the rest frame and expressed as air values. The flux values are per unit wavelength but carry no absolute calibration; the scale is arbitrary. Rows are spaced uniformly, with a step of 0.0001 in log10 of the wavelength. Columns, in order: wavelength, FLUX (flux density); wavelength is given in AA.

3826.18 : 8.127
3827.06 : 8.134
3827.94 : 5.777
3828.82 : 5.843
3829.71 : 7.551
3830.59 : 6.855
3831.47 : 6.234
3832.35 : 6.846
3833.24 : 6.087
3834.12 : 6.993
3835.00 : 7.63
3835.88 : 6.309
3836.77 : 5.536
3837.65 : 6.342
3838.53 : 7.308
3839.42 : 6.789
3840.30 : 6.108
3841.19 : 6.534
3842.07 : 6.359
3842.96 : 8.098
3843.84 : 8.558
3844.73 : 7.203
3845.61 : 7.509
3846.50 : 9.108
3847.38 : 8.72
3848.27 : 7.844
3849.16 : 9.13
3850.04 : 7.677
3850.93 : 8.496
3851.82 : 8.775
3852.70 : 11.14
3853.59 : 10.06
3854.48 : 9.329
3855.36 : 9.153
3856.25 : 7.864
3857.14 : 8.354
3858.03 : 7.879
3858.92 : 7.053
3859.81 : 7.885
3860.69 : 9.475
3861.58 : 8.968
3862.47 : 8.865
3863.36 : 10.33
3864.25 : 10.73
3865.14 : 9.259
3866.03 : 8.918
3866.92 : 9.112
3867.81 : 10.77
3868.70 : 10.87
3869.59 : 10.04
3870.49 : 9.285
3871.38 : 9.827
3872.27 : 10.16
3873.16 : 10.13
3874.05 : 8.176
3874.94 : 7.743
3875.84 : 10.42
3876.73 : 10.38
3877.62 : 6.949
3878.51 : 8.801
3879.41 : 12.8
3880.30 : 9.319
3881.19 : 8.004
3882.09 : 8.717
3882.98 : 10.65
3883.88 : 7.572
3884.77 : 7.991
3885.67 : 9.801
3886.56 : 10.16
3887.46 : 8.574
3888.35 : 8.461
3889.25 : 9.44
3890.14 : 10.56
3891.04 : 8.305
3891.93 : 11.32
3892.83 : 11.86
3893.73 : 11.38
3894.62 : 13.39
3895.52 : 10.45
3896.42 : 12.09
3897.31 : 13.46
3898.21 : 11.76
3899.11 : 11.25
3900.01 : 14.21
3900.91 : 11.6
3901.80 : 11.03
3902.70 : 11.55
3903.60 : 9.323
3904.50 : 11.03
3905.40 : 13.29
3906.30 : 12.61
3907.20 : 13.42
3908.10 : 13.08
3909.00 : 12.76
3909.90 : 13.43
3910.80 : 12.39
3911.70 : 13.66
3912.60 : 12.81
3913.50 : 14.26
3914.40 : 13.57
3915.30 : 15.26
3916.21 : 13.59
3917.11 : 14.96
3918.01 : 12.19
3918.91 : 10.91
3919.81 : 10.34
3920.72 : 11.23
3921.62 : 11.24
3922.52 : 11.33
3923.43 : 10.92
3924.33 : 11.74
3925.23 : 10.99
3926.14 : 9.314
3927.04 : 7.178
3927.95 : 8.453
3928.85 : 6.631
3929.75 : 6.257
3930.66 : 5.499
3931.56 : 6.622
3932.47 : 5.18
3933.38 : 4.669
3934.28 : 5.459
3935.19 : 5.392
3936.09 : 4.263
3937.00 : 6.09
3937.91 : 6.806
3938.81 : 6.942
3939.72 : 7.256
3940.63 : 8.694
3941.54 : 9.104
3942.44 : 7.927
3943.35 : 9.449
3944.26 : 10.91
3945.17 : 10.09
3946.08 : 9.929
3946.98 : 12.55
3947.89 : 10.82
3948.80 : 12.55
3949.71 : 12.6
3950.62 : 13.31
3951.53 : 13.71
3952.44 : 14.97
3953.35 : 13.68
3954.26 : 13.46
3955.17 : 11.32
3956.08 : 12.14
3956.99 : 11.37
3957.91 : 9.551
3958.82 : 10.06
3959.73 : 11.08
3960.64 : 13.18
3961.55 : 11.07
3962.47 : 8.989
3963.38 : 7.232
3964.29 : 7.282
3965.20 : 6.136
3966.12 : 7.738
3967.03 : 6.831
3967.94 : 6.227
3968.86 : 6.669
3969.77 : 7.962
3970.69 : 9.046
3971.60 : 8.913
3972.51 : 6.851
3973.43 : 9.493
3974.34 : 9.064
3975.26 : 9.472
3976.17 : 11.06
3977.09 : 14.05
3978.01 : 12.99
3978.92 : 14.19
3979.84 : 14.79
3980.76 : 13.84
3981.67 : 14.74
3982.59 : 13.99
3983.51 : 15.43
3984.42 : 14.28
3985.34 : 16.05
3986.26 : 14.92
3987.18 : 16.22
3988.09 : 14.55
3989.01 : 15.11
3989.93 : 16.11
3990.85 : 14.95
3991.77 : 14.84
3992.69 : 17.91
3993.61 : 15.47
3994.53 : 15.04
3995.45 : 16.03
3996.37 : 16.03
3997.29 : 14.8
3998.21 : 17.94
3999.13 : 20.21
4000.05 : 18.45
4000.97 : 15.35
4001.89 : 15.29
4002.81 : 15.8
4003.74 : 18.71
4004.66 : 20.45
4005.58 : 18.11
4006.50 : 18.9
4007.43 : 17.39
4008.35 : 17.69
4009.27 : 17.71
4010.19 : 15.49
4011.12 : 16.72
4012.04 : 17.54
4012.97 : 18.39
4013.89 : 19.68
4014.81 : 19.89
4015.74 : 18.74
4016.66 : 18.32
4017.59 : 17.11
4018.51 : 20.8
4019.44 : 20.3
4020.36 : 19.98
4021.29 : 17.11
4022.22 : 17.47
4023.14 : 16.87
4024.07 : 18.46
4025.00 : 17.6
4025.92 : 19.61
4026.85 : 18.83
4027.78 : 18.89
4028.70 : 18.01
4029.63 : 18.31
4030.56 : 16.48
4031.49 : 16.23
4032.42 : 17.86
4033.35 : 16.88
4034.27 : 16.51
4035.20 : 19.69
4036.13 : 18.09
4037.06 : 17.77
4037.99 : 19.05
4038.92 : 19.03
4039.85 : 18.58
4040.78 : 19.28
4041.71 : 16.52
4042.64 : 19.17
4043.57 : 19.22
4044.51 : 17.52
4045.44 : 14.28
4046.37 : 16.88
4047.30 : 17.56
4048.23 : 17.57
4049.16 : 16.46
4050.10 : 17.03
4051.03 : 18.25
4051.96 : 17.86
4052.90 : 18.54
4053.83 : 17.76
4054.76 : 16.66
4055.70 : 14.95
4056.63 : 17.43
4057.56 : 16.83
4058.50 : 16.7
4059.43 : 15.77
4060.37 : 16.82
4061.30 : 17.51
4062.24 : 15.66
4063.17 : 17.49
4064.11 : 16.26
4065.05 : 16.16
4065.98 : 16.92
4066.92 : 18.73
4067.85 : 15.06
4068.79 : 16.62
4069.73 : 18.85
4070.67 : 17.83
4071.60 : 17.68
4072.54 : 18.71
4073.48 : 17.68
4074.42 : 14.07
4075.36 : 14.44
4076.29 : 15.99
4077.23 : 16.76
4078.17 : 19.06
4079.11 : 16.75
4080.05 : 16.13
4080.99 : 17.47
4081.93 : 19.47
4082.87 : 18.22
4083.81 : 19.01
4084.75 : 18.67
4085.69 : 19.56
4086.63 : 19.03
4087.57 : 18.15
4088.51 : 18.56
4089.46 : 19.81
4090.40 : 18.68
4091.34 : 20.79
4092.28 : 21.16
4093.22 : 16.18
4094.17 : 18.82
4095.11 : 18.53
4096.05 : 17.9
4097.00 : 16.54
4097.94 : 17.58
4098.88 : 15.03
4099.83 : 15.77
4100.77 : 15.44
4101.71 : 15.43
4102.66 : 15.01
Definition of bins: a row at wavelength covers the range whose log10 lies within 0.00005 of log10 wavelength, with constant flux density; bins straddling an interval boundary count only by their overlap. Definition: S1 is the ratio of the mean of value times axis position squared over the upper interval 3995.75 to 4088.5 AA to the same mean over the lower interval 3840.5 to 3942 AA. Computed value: 1.96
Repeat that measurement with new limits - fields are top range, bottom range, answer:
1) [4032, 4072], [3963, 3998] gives 1.46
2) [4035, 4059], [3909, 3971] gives 1.87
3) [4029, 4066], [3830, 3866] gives 2.40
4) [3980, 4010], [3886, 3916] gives 1.44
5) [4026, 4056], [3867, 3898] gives 1.93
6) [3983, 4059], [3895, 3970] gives 1.76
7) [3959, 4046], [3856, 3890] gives 1.79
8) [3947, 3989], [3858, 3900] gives 1.22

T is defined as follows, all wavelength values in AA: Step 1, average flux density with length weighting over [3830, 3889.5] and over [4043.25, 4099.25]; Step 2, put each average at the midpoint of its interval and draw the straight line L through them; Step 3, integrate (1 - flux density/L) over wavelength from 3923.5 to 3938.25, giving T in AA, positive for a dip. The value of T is 5.8 AA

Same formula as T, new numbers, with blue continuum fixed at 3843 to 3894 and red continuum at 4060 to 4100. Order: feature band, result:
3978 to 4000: -2.4 AA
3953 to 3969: 3.9 AA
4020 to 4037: -2.6 AA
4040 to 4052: -0.9 AA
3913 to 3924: -1.3 AA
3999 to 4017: -3.8 AA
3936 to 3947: 3.3 AA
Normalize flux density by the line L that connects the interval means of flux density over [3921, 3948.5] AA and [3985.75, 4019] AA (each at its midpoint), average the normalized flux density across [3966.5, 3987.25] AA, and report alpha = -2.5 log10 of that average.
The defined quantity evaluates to 0.21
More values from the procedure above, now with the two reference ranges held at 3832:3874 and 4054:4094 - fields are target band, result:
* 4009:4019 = -0.21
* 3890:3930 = -0.09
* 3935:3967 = 0.25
